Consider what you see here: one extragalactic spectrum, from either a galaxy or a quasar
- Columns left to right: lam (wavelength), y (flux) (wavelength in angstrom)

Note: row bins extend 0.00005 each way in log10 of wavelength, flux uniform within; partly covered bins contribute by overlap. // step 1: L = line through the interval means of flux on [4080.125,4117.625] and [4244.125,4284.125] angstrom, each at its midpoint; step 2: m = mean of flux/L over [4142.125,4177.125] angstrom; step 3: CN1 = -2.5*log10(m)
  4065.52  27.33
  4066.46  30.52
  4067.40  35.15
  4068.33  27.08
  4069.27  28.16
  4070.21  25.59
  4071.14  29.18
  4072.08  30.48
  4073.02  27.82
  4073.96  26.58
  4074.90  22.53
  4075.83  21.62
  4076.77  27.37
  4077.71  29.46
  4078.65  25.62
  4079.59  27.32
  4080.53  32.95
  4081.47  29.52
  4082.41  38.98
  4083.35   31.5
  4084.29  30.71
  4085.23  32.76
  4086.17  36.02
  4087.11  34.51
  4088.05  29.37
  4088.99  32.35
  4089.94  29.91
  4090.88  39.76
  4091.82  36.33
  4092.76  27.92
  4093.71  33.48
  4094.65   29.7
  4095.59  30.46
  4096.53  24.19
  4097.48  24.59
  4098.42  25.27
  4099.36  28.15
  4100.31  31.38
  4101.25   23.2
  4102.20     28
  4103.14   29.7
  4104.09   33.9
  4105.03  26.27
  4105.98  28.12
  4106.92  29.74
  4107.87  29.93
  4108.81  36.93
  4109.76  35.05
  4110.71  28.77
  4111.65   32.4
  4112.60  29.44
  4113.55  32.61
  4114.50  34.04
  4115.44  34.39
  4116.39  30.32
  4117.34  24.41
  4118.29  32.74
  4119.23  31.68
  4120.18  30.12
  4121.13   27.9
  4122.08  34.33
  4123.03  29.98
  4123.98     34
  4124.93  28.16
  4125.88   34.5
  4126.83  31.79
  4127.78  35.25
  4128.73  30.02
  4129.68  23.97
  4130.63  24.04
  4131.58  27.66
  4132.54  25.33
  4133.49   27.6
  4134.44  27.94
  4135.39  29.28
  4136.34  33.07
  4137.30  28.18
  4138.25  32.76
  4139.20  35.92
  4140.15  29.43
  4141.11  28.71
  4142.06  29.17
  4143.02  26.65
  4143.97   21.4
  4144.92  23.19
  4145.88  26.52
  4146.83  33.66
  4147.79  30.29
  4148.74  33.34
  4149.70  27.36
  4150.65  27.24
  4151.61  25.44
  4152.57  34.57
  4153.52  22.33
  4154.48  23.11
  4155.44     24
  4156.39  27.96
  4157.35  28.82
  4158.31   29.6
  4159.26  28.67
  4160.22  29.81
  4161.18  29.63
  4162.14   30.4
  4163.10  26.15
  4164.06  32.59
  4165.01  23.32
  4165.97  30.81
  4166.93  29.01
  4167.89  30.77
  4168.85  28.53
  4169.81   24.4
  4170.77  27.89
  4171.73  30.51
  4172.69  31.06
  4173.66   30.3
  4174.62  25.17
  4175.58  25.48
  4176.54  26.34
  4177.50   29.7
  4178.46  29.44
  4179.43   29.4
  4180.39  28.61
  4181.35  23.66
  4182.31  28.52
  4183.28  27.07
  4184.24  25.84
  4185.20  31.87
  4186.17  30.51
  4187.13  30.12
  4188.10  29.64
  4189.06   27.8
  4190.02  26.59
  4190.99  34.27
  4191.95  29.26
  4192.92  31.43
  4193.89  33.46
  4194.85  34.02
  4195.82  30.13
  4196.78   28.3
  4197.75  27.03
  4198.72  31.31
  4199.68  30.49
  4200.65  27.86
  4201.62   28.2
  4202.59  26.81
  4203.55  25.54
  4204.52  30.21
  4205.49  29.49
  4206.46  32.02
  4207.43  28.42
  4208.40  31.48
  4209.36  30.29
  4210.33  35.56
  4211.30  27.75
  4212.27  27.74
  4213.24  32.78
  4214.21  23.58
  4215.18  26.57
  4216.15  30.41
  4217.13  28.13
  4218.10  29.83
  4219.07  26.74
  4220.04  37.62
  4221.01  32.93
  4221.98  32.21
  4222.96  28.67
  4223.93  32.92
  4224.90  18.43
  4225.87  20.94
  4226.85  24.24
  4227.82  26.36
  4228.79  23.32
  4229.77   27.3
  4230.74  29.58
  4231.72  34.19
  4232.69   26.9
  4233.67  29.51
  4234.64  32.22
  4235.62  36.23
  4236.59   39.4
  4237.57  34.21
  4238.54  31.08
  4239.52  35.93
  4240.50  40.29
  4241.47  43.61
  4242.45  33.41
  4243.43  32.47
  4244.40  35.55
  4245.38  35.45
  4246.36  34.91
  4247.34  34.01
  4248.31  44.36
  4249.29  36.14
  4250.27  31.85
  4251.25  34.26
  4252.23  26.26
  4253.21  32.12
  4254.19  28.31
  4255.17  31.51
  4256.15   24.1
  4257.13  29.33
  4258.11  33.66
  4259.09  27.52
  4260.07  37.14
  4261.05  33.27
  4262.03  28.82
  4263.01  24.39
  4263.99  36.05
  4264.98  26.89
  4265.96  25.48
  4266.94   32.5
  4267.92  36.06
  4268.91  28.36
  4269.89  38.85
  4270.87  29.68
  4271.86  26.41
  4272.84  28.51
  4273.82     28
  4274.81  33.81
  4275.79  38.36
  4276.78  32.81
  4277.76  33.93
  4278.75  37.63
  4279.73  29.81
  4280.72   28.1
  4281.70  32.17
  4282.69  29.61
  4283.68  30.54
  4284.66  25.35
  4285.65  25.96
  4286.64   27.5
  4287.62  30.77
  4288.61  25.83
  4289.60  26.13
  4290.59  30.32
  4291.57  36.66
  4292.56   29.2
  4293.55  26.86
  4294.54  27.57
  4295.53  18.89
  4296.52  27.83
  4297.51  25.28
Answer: 0.12 mag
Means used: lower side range 31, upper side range 31.8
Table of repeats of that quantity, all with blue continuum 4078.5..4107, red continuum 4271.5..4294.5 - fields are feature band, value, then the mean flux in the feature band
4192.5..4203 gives 0.01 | 29.9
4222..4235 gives 0.11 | 27.4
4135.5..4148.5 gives 0.04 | 29.2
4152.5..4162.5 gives 0.10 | 27.8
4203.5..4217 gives 0.03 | 29.5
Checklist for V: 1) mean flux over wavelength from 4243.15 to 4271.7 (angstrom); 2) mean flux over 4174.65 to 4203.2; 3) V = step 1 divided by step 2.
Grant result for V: 1.10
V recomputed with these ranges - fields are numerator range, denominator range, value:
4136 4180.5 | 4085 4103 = 0.94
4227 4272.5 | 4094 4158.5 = 1.10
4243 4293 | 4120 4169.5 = 1.08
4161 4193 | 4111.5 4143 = 0.95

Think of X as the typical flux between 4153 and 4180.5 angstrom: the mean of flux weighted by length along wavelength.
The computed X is 28.1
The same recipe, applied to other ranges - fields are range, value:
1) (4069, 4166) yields 29.5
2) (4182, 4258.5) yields 30.7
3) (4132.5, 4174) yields 28.6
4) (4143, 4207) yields 28.6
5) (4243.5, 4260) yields 32.6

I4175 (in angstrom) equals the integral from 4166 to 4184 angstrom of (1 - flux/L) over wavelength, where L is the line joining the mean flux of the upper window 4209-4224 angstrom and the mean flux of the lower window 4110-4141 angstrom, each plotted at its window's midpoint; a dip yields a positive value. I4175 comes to 1.3 angstrom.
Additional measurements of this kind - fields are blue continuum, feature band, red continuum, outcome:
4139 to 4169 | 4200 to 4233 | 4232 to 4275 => 2.4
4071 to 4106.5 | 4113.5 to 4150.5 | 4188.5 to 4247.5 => 0.3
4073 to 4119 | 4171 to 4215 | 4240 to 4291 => 2.6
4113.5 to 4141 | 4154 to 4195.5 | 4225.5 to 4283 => 2.9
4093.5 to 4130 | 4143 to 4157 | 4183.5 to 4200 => 1.4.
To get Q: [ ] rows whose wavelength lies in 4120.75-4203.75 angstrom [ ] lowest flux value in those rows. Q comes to 21.4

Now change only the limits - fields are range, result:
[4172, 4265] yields 18.43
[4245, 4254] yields 26.26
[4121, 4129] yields 27.9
